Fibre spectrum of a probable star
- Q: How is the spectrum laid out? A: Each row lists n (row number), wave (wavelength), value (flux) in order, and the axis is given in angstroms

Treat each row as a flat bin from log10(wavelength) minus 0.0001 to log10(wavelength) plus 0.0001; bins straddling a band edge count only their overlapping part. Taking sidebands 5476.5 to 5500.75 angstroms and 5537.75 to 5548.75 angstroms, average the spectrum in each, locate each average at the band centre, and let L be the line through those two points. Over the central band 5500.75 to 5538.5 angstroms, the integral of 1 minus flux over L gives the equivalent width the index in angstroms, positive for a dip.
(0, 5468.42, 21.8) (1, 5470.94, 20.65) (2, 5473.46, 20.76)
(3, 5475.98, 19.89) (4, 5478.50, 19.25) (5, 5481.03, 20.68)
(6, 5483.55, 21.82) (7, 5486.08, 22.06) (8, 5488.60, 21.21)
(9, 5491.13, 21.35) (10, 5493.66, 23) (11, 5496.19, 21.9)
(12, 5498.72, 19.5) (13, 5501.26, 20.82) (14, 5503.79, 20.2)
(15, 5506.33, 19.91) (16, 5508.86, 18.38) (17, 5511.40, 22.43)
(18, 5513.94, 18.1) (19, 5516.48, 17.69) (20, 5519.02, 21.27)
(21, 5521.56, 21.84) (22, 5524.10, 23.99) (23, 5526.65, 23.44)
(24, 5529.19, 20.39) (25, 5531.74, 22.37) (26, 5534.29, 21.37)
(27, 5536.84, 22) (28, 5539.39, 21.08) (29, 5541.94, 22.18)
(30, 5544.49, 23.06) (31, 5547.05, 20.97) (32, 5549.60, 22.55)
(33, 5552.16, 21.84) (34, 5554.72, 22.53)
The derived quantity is 1.1 angstroms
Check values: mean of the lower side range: 21.1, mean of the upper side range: 21.9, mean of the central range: 21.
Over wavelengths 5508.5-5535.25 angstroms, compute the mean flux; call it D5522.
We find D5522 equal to 21.1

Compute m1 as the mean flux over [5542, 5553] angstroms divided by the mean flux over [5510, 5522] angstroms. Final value 1.10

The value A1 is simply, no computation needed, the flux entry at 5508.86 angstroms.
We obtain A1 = 18.38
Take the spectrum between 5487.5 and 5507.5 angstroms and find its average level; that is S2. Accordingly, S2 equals 21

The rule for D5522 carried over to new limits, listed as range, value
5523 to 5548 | 22.1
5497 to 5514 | 20.1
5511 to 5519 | 19.4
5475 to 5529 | 20.9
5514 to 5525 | 20.8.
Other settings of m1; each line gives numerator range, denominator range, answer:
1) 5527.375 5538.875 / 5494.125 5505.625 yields 1.04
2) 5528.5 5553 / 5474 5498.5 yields 1.03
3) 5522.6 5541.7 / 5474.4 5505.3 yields 1.05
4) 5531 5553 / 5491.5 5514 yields 1.06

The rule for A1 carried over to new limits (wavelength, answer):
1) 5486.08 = 22.06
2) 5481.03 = 20.68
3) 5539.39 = 21.08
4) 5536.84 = 22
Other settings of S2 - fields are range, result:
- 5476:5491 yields 20.9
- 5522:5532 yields 22.5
